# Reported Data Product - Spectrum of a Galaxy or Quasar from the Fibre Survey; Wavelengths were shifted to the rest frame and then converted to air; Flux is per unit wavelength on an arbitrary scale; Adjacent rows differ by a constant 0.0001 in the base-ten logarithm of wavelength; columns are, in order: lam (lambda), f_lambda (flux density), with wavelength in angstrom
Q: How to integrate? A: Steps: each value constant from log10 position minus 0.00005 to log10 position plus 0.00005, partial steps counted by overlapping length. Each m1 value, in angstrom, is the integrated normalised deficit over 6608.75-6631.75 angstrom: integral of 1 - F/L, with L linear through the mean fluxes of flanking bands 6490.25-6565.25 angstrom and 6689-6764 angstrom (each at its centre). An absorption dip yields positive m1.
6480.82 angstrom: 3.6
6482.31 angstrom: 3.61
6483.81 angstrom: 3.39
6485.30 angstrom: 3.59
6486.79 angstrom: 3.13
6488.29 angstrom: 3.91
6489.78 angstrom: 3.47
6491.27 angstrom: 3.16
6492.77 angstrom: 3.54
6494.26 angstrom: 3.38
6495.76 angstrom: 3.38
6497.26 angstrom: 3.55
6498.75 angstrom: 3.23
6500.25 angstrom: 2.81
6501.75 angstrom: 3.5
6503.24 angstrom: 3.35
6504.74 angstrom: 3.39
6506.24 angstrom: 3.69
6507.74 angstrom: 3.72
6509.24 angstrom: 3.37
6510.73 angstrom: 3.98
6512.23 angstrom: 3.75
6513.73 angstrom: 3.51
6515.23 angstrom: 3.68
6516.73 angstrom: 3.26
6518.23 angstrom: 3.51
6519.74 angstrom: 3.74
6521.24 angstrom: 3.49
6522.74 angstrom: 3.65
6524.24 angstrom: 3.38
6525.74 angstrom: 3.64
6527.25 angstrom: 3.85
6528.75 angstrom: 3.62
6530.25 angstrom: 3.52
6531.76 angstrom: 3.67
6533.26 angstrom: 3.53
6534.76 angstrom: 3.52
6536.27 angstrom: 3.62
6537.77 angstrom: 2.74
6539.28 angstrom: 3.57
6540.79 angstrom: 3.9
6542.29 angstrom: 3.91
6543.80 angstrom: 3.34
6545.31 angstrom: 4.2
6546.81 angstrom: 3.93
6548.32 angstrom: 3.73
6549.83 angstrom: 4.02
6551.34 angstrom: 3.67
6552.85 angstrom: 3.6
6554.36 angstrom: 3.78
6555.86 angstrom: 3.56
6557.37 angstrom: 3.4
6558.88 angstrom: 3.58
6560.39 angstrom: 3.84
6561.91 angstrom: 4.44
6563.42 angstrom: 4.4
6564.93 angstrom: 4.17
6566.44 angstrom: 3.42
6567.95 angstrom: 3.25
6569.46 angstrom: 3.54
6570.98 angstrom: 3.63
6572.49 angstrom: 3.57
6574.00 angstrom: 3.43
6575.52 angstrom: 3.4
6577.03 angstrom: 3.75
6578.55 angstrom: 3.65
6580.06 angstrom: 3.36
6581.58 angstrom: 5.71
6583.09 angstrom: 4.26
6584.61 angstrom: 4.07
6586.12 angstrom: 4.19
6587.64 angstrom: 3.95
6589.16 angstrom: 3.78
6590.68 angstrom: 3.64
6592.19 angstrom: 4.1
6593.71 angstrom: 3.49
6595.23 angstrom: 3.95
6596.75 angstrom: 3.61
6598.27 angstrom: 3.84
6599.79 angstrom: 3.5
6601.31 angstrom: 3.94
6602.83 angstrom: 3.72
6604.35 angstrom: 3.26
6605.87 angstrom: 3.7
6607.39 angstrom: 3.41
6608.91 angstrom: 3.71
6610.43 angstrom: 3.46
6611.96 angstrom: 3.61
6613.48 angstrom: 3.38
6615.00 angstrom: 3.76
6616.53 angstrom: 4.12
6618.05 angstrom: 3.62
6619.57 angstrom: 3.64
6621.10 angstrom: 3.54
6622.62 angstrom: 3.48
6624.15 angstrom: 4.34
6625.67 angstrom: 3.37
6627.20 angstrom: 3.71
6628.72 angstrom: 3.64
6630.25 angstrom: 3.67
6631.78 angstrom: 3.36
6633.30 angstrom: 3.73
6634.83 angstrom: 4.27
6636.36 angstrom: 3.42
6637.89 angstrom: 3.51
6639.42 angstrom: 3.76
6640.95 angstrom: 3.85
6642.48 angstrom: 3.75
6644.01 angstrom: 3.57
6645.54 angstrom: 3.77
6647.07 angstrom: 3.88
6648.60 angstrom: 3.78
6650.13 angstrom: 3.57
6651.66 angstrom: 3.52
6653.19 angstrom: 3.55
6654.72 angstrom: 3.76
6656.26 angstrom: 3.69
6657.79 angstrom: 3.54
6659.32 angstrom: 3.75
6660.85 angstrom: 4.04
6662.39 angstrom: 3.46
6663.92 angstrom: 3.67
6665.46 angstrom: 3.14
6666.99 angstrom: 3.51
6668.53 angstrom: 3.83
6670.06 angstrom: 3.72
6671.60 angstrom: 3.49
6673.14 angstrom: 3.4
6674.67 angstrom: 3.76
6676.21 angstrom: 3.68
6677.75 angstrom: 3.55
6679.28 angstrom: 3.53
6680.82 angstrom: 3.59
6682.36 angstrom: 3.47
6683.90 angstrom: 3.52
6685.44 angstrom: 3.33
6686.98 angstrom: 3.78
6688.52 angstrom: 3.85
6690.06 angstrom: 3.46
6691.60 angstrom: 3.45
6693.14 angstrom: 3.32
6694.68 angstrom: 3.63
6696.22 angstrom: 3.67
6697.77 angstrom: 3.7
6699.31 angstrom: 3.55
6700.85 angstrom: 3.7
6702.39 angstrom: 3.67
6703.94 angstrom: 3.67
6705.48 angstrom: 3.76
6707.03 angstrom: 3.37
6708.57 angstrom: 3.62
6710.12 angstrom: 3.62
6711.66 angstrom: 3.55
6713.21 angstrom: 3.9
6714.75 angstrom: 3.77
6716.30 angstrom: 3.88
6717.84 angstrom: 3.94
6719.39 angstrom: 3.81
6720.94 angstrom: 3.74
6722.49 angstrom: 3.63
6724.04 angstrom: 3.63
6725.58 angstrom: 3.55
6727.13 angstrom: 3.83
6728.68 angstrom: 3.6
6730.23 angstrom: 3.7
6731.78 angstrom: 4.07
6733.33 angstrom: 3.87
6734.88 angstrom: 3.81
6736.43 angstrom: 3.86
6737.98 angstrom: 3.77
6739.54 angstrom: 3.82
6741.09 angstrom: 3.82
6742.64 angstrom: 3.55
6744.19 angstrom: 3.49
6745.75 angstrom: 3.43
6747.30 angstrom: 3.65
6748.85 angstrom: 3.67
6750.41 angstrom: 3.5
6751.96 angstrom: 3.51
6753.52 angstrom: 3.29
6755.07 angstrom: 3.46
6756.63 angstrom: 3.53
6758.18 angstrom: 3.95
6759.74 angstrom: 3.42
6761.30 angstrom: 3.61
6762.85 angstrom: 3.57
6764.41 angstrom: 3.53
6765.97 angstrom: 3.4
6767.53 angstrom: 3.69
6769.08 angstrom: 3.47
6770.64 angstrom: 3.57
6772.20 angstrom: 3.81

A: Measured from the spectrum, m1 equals -0.2 angstrom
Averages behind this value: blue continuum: 3.61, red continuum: 3.65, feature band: 3.66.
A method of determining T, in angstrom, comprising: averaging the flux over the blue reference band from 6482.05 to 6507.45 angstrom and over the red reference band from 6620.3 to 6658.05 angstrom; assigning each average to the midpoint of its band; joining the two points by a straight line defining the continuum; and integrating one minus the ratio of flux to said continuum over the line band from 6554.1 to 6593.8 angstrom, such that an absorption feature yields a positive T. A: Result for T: -3.0 angstrom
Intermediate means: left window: 3.42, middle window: 3.84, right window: 3.68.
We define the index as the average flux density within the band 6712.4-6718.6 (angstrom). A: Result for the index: 3.87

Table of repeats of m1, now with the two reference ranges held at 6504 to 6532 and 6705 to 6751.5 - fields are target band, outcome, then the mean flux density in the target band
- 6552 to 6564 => -0.65 angstrom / 3.82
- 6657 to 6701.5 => 1.11 angstrom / 3.59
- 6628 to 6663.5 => -0.24 angstrom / 3.69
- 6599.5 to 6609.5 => 0.09 angstrom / 3.61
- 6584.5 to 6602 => -0.92 angstrom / 3.83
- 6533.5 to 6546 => 0.06 angstrom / 3.59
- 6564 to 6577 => 0.19 angstrom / 3.58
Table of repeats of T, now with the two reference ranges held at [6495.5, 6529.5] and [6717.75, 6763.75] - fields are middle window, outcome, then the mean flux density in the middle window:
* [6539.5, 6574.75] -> -2.0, 3.75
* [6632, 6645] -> -0.4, 3.72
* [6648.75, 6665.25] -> -0.1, 3.64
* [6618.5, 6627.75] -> -0.2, 3.68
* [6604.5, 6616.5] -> 0.0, 3.59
